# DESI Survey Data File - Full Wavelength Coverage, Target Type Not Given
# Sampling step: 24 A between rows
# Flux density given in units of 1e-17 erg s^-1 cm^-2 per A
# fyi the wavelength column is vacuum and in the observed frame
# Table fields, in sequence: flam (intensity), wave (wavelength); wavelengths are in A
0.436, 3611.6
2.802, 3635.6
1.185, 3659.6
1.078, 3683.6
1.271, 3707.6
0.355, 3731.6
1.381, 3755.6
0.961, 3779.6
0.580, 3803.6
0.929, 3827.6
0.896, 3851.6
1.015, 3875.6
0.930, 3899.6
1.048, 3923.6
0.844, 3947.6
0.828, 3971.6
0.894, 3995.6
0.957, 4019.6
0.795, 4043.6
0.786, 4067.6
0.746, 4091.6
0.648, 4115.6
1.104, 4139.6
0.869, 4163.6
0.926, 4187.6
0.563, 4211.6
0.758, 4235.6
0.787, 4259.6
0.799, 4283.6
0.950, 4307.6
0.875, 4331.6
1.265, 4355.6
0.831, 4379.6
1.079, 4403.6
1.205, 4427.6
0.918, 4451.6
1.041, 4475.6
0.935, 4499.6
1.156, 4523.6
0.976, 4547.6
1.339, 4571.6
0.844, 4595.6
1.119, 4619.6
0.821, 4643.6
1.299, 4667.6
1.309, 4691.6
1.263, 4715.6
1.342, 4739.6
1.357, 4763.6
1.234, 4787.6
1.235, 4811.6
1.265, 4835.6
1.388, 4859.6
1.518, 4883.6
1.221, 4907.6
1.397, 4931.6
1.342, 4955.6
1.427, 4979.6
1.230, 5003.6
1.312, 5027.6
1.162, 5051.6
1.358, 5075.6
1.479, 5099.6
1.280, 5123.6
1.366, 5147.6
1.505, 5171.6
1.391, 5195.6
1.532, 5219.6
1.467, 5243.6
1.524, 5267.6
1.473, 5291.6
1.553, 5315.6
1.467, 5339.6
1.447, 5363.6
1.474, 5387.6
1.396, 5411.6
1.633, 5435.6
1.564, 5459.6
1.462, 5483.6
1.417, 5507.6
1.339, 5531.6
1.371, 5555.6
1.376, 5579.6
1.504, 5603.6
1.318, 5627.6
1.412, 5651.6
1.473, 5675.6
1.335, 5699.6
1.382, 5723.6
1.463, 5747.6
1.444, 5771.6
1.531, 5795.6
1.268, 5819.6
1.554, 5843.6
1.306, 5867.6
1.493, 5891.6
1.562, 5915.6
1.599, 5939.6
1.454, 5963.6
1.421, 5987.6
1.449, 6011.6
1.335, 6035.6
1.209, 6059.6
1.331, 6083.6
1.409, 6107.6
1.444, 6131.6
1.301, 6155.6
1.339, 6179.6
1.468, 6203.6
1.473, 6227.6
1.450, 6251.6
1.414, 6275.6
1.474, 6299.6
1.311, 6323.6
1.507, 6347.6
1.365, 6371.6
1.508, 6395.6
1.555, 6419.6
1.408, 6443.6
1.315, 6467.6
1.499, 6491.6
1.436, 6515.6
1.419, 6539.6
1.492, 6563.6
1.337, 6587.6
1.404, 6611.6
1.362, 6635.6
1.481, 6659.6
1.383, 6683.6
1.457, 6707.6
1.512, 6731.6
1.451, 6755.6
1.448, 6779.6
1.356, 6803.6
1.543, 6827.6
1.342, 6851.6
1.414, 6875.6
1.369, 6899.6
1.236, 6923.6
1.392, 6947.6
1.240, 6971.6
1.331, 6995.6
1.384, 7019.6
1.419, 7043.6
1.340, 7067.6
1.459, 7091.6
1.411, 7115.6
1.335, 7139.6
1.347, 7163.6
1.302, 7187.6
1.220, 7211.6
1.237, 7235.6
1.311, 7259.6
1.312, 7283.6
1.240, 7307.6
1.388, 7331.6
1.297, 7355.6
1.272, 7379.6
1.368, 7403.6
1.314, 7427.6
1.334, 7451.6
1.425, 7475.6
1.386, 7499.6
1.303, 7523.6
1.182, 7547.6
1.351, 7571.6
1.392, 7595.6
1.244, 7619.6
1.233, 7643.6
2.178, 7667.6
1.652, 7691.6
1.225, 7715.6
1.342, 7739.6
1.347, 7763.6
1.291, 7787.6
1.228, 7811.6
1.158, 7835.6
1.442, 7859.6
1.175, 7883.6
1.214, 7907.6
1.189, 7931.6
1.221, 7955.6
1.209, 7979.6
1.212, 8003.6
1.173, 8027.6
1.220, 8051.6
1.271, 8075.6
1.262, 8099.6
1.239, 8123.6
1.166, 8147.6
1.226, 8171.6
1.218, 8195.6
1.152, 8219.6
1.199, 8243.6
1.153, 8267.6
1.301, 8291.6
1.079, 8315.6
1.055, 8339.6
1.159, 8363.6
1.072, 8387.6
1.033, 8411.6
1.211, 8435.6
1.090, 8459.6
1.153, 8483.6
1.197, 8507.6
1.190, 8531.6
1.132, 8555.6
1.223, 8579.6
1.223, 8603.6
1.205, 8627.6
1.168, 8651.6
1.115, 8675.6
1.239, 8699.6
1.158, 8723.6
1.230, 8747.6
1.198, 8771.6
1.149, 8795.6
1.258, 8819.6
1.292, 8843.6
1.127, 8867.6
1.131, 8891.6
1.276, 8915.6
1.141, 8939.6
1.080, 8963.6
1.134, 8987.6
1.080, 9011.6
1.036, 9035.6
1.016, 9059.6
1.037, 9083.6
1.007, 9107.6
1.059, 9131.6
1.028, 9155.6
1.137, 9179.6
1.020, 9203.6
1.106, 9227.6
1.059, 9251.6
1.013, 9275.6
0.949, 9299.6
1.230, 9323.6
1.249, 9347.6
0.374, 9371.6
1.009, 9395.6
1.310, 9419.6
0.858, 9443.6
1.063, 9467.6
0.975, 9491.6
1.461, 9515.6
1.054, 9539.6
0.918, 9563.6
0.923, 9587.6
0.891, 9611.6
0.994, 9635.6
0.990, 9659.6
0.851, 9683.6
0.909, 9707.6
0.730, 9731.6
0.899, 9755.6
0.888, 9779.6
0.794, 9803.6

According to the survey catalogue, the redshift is 0.169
